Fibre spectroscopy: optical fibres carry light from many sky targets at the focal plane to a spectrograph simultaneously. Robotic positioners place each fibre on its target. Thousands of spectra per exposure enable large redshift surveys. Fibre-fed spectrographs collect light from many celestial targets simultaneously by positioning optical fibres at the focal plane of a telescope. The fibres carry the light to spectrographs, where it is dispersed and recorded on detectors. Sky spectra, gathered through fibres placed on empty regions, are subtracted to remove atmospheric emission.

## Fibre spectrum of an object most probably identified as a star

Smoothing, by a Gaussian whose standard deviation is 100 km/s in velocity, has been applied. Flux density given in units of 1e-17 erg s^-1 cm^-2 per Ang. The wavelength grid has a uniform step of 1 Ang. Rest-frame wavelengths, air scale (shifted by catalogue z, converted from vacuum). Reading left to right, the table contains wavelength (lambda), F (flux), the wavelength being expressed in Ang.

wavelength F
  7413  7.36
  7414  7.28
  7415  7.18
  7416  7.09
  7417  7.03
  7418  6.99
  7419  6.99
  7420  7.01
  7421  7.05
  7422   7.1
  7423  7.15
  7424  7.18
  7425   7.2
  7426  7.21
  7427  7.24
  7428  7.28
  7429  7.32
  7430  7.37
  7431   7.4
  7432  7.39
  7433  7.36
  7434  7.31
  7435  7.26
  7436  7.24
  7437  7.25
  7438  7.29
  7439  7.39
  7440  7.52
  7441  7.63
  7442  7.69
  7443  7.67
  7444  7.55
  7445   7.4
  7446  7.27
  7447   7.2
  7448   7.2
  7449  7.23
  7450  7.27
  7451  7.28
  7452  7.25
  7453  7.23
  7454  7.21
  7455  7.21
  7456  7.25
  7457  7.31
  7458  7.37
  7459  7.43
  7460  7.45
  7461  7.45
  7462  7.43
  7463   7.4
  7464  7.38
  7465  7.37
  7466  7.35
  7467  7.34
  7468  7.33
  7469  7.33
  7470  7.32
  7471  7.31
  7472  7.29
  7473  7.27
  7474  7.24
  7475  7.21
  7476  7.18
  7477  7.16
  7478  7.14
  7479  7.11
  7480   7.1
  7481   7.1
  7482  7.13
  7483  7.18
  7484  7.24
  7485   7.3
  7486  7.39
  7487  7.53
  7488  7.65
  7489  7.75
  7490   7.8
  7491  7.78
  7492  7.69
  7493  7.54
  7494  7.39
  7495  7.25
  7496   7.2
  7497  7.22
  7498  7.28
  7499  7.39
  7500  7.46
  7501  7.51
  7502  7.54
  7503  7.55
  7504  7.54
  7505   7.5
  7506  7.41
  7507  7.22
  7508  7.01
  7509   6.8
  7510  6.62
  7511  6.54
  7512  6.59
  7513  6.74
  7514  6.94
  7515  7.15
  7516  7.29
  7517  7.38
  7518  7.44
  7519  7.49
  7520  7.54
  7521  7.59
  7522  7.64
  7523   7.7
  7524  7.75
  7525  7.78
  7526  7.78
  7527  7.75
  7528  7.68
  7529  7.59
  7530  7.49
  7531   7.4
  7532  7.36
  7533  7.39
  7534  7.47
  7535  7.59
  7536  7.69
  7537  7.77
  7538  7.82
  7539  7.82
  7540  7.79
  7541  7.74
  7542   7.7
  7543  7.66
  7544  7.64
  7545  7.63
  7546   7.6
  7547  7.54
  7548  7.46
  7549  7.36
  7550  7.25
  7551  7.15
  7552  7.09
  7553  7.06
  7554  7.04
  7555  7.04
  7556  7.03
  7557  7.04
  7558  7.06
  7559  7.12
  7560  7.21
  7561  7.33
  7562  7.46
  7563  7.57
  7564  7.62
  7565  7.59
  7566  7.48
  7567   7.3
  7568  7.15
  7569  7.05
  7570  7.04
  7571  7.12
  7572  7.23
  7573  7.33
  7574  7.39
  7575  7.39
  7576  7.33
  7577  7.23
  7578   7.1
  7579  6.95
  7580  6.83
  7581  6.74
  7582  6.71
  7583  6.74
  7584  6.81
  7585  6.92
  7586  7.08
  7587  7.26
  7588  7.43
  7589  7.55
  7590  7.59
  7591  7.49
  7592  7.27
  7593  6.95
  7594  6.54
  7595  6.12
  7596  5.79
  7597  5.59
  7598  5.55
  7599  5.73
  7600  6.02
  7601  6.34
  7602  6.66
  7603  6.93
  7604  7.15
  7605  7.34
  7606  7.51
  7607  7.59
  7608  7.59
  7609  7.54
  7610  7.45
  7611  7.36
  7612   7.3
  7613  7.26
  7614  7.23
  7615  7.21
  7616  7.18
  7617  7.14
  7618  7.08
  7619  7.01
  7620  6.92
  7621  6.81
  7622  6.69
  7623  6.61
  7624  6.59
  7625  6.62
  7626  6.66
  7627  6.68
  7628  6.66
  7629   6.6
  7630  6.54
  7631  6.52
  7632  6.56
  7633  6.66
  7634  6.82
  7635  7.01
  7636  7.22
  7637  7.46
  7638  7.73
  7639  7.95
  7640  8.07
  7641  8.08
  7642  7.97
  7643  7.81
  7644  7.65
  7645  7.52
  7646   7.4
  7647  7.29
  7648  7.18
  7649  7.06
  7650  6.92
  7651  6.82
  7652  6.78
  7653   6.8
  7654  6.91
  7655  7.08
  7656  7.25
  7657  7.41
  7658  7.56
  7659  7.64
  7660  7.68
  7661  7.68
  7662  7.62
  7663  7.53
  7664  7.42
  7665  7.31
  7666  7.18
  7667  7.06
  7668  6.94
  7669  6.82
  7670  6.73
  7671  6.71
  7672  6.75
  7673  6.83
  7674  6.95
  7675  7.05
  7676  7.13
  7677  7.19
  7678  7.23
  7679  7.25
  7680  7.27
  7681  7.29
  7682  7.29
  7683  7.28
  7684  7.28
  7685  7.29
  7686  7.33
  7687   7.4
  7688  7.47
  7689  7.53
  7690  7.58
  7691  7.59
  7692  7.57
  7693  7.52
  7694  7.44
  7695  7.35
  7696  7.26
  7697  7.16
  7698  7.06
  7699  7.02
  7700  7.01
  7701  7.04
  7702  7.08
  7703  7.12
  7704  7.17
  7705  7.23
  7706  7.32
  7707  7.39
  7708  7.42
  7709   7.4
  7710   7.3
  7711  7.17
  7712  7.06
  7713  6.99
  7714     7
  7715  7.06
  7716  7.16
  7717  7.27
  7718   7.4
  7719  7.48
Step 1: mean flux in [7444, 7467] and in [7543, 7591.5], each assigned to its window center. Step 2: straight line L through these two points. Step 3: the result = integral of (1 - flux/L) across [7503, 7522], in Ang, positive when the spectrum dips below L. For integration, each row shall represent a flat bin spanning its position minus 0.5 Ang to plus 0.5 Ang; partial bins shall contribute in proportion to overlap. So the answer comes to 0.3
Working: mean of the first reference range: 7.32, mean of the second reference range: 7.24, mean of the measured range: 7.18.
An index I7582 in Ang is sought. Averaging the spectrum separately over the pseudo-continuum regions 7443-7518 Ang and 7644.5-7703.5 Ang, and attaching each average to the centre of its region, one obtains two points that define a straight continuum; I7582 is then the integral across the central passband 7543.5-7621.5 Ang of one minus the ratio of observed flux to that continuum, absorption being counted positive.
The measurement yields 1.7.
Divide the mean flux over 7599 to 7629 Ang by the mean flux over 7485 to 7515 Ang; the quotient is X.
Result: 1.0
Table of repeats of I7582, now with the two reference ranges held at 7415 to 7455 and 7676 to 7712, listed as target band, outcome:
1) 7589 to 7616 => 1.4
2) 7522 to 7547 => -1.3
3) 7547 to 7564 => 0.1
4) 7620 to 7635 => 1.3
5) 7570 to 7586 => 0.5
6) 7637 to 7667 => -0.5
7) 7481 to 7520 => -0.1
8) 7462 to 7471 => -0.1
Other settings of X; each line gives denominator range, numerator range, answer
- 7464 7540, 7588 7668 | 0.96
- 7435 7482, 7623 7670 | 0.98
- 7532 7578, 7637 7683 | 0.99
